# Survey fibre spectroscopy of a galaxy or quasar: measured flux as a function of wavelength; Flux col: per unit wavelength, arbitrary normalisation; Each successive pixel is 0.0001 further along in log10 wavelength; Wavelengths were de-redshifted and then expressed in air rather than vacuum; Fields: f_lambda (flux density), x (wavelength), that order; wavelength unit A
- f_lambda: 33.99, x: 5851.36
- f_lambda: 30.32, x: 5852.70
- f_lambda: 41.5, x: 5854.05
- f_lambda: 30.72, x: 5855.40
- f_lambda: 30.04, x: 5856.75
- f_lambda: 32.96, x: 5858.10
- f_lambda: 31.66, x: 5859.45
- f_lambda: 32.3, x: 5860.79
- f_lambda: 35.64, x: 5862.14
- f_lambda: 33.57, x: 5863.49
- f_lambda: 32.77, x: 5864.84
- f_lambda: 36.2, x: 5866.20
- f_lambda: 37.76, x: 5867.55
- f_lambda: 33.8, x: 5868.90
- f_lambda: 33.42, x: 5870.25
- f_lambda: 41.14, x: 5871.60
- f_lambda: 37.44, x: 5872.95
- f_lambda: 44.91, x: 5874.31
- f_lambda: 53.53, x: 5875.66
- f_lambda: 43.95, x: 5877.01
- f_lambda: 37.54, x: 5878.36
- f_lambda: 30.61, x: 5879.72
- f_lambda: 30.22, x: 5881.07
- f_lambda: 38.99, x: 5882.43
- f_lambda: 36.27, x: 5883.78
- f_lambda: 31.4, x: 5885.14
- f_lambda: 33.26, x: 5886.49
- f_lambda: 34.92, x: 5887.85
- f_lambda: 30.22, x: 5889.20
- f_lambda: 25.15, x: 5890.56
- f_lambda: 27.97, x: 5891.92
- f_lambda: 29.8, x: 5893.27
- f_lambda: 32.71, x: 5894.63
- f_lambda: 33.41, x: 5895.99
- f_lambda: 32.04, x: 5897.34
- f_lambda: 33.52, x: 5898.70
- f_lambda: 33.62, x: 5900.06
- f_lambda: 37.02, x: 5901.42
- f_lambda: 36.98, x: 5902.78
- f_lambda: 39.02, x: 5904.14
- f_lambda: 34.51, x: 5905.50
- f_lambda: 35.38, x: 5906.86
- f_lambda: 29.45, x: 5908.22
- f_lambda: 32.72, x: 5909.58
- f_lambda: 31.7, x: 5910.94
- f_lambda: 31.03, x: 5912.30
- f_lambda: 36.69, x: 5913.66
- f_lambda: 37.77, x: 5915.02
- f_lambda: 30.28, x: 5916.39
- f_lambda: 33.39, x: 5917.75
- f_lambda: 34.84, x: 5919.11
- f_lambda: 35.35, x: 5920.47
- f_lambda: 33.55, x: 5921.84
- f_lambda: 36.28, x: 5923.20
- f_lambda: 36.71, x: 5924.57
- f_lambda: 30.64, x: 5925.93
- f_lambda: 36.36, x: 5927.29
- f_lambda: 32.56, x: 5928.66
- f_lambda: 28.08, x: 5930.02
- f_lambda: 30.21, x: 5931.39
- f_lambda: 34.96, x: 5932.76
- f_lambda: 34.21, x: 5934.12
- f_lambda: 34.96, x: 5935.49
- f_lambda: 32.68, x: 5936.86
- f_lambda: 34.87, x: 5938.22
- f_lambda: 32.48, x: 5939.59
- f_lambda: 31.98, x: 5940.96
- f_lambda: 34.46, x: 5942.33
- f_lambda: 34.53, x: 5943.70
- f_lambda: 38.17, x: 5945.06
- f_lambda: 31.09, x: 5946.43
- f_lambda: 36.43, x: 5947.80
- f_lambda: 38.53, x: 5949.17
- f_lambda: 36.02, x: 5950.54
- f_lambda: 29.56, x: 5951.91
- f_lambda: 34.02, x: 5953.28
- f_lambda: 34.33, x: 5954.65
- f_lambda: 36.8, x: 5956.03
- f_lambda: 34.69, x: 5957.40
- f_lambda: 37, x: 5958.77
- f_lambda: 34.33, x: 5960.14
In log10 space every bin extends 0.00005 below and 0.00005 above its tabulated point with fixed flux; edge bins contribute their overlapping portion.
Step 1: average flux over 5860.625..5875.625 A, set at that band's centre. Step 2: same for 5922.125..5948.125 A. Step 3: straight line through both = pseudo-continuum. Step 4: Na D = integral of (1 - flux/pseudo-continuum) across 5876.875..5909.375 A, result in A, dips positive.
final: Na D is 2.2 A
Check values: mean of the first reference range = 37.1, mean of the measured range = 33.5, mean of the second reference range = 33.7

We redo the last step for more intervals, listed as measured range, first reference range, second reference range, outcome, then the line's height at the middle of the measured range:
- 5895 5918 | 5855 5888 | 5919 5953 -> 0.5 A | 34.8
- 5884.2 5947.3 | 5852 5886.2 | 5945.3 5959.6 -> 3.6 A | 35.4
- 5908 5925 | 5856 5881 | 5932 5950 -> 0.6 A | 35.2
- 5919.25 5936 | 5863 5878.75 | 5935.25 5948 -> 0.6 A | 35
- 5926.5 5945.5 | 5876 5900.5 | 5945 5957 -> 0.5 A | 34.5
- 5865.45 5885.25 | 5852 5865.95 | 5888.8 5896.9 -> -4.0 A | 31.6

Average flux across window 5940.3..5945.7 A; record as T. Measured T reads 34.8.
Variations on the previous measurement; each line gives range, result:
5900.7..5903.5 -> 36.9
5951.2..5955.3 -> 32.7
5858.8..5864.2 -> 33.4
